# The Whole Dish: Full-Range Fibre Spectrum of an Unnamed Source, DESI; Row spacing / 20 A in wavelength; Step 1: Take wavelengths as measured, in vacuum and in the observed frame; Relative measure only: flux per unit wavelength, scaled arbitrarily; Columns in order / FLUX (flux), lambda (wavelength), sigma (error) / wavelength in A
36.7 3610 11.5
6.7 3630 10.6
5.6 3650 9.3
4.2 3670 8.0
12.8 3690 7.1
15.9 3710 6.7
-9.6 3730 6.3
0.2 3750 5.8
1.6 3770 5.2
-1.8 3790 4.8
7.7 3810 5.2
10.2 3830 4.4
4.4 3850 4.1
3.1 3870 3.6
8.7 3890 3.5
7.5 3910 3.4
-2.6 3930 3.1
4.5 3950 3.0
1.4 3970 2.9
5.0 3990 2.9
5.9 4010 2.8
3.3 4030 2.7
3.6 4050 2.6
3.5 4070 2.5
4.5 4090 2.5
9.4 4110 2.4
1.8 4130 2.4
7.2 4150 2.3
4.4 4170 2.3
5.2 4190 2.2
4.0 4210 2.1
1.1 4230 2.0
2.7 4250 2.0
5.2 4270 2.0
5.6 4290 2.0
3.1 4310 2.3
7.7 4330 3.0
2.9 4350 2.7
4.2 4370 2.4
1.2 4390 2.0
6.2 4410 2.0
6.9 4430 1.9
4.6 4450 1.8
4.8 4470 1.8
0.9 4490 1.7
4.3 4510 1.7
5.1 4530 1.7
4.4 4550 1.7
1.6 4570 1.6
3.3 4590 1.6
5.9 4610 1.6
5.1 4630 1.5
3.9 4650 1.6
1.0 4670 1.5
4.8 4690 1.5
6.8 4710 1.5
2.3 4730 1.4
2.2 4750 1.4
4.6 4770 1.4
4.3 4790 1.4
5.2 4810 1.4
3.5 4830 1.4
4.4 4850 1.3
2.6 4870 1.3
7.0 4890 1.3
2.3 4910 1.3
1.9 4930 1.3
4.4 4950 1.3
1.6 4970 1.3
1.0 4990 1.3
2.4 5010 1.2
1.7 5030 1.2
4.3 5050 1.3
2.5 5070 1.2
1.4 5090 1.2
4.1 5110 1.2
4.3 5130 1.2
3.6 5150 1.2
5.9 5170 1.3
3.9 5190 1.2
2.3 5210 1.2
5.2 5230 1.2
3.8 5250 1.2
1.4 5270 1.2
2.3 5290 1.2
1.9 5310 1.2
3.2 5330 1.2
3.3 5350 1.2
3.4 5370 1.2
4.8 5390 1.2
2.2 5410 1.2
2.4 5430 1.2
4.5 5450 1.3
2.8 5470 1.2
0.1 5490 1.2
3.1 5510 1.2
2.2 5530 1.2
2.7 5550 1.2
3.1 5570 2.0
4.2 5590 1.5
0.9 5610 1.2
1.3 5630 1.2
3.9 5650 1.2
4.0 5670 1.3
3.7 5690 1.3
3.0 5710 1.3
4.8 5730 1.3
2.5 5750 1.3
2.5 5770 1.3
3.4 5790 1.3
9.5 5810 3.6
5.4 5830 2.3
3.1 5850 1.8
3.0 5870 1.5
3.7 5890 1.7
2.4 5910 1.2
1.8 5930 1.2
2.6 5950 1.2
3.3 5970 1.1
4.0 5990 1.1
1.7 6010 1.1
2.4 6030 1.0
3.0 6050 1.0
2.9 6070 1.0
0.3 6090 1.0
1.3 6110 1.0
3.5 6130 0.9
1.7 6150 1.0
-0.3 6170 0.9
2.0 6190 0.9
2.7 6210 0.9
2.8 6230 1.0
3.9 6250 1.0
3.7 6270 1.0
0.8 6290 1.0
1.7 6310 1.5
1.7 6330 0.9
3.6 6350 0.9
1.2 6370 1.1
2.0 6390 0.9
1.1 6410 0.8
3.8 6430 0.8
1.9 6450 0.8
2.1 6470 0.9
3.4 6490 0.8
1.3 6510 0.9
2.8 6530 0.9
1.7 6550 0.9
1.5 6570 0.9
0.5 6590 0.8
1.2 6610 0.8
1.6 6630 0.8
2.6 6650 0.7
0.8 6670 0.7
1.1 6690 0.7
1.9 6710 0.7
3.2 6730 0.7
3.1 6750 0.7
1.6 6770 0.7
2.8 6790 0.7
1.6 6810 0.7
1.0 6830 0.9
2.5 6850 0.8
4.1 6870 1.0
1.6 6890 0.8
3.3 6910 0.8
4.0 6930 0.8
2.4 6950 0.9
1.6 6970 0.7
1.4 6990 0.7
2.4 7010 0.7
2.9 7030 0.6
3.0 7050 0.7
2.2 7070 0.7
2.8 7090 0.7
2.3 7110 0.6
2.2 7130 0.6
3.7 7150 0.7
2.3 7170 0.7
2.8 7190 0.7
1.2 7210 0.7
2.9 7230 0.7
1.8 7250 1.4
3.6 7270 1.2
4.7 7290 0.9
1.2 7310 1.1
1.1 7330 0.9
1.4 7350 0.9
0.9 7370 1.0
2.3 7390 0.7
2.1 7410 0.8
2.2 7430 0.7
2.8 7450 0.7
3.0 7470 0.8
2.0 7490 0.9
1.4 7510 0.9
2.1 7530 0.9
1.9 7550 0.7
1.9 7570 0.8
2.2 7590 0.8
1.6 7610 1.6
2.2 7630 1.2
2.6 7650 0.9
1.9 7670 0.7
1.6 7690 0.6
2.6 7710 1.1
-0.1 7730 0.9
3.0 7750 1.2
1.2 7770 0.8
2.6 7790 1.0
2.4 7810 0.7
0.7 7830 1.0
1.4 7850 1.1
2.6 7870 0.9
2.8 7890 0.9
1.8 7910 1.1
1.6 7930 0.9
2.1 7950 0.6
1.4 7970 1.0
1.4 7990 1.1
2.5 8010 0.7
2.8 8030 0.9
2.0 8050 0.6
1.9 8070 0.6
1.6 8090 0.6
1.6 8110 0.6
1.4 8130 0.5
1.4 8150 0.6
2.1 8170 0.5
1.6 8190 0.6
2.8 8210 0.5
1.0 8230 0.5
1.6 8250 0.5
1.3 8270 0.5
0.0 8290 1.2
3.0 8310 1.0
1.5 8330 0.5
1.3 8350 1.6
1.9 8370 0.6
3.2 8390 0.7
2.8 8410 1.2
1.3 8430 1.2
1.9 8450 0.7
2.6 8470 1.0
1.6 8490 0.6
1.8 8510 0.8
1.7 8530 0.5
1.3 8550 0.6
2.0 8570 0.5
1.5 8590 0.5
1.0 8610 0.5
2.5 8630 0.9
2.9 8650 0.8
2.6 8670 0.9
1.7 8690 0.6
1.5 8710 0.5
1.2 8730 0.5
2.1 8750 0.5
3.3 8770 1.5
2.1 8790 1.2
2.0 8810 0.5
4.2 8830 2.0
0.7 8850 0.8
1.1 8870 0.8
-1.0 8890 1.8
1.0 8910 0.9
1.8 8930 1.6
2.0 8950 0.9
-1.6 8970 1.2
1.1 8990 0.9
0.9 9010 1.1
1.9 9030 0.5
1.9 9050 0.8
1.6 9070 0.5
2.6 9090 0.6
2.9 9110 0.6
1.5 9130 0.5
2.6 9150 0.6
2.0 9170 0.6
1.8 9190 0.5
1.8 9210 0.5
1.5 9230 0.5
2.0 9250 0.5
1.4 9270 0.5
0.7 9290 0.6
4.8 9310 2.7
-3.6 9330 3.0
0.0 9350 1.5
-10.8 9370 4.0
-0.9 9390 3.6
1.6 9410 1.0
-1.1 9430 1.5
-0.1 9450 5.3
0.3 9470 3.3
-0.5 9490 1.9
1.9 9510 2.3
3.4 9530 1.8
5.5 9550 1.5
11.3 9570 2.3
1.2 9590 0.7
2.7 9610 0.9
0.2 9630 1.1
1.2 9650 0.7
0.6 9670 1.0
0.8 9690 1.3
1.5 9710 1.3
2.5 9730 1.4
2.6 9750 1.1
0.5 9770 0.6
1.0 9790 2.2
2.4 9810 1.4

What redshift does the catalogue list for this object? 1.56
